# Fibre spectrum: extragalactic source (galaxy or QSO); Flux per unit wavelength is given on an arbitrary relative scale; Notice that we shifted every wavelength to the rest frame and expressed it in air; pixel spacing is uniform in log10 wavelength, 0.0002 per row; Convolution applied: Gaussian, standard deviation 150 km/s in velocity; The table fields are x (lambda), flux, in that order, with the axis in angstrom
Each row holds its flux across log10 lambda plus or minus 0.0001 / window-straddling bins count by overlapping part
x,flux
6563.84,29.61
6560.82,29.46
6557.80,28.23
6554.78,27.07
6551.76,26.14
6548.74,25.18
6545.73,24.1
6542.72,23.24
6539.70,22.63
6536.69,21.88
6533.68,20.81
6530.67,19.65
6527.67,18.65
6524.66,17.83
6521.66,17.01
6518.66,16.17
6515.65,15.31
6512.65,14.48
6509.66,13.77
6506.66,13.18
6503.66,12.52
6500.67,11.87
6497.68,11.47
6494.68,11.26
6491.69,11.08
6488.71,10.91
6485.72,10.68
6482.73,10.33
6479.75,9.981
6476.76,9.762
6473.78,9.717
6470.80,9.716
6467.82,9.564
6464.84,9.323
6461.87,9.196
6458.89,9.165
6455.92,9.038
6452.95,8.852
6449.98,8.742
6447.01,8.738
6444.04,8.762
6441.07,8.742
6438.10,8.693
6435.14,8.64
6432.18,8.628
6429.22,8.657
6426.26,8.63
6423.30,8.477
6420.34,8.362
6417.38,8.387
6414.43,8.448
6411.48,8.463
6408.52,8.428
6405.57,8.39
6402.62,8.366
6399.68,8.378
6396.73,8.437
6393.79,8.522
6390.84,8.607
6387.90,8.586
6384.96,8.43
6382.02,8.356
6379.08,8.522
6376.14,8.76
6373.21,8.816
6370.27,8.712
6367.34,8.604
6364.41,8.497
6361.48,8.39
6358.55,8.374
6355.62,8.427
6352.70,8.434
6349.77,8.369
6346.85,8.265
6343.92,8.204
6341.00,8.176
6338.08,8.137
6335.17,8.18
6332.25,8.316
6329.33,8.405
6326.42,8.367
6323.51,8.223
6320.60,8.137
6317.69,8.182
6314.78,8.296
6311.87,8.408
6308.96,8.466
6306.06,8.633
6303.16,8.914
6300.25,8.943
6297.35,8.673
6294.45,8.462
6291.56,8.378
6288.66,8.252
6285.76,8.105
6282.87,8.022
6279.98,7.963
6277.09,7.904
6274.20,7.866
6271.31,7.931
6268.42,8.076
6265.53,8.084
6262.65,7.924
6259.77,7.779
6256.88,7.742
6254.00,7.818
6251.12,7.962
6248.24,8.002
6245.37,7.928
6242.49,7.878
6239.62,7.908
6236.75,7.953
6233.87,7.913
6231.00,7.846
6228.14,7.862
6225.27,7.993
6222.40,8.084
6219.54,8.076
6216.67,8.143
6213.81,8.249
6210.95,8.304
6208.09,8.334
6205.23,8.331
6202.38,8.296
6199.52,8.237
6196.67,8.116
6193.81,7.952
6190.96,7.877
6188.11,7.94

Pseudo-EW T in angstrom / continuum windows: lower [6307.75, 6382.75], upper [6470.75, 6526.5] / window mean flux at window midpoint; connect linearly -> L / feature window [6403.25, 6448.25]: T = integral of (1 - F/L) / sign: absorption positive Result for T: 8.61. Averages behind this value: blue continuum 8.39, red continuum 12.6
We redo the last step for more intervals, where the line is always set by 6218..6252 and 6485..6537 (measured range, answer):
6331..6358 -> 6.1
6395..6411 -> 4.9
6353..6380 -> 6.4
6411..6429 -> 5.9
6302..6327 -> 3.8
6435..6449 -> 4.7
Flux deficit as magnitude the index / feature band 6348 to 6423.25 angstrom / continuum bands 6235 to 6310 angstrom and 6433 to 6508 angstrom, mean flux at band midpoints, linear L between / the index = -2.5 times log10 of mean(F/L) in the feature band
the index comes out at 0.09 mag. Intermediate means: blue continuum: 8.14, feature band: 8.48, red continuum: 9.98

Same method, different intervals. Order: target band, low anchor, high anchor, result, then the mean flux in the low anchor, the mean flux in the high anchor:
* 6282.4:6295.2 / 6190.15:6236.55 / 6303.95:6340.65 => 0.00 mag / 8.1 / 8.32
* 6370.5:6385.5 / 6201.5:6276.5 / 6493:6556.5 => 0.45 mag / 8.01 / 18.3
